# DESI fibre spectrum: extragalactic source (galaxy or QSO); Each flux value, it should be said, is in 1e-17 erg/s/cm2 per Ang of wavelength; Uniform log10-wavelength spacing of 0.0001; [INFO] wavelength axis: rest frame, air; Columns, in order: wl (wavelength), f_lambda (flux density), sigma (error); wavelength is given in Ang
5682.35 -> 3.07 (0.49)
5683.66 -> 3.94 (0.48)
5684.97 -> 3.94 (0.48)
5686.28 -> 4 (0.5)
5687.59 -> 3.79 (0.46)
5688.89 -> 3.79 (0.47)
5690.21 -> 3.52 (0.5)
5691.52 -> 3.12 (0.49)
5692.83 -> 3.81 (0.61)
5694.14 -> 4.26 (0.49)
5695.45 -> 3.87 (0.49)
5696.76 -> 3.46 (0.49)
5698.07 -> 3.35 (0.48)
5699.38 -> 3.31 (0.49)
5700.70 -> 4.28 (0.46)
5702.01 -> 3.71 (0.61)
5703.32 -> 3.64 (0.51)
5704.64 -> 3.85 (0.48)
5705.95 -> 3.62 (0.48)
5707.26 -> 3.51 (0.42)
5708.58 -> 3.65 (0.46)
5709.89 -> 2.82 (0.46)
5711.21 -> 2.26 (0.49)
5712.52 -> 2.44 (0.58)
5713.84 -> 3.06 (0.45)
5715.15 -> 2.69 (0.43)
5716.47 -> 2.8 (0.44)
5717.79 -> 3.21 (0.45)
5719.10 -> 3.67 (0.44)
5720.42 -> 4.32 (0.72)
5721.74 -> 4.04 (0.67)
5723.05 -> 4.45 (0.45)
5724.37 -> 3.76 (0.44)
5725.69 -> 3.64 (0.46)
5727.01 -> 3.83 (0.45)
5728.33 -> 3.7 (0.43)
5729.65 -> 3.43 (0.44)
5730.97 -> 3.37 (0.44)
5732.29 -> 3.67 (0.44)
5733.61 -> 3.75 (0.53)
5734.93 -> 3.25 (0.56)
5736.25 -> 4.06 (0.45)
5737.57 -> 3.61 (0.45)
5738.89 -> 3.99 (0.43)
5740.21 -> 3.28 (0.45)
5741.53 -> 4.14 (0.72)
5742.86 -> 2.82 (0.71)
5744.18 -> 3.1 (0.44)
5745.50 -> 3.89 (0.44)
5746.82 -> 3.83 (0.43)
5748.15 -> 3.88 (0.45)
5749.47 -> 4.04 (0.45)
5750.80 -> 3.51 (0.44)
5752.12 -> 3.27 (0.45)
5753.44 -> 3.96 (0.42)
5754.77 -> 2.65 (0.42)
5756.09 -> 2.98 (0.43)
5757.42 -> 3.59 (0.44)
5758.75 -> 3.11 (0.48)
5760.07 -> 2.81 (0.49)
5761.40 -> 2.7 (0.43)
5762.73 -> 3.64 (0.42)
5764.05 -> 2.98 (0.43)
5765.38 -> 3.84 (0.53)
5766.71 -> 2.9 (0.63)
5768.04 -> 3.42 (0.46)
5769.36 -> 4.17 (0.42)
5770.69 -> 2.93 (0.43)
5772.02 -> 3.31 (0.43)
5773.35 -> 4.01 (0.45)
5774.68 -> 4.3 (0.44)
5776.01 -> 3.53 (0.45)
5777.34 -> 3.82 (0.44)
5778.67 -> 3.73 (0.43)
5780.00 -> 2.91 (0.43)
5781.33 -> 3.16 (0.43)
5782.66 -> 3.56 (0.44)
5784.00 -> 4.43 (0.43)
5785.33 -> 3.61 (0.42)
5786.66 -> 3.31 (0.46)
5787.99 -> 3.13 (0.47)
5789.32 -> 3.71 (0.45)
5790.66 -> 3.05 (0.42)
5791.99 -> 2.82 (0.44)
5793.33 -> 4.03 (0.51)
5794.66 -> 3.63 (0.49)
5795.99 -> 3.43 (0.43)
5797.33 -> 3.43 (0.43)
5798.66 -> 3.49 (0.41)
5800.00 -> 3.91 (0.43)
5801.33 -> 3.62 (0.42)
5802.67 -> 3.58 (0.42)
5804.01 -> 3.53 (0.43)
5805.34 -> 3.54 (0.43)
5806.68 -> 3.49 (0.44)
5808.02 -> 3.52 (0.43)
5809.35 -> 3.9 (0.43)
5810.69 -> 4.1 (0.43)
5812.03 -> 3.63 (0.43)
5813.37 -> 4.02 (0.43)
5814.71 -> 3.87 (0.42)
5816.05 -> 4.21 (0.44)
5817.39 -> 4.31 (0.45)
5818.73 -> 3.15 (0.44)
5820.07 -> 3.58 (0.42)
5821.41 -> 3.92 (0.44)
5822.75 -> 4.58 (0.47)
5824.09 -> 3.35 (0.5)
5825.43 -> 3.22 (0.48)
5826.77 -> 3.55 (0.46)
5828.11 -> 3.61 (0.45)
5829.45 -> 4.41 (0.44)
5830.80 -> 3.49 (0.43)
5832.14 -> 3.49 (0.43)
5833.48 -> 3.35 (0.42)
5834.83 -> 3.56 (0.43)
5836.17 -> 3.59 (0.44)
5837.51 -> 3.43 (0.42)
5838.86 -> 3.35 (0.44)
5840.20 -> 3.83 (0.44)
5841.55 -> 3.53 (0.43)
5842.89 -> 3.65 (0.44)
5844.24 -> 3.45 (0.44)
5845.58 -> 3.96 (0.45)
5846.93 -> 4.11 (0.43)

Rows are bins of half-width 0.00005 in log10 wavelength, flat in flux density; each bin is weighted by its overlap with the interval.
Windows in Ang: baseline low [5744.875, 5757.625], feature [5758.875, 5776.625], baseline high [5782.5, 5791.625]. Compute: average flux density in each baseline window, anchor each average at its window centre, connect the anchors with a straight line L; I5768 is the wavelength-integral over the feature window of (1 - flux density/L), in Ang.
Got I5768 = 0.6 Ang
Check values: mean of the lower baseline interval 3.56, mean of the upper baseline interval 3.52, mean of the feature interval 3.42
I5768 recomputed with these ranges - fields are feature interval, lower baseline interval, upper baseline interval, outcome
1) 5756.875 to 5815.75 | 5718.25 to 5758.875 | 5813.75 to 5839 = 2.2 Ang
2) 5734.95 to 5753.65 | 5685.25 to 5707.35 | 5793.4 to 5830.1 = 0.4 Ang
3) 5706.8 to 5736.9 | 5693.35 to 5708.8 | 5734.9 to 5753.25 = 1.8 Ang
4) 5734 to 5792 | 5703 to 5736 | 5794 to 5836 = 1.4 Ang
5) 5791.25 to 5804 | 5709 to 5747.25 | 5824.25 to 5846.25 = 0.0 Ang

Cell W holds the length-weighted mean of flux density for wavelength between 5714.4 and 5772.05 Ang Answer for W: 3.5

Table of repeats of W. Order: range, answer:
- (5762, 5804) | 3.53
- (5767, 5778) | 3.66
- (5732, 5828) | 3.57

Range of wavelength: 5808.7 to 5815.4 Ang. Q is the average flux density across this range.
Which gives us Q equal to 3.9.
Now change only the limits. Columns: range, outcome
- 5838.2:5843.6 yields 3.59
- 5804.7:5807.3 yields 3.51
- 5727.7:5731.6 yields 3.5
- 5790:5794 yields 3.3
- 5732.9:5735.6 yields 3.51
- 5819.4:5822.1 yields 3.76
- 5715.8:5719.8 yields 3.23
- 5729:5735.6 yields 3.5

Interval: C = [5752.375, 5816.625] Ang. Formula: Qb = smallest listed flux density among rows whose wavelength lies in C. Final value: 2.65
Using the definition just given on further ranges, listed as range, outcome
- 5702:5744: 2.26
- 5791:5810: 2.82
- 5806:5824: 3.15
